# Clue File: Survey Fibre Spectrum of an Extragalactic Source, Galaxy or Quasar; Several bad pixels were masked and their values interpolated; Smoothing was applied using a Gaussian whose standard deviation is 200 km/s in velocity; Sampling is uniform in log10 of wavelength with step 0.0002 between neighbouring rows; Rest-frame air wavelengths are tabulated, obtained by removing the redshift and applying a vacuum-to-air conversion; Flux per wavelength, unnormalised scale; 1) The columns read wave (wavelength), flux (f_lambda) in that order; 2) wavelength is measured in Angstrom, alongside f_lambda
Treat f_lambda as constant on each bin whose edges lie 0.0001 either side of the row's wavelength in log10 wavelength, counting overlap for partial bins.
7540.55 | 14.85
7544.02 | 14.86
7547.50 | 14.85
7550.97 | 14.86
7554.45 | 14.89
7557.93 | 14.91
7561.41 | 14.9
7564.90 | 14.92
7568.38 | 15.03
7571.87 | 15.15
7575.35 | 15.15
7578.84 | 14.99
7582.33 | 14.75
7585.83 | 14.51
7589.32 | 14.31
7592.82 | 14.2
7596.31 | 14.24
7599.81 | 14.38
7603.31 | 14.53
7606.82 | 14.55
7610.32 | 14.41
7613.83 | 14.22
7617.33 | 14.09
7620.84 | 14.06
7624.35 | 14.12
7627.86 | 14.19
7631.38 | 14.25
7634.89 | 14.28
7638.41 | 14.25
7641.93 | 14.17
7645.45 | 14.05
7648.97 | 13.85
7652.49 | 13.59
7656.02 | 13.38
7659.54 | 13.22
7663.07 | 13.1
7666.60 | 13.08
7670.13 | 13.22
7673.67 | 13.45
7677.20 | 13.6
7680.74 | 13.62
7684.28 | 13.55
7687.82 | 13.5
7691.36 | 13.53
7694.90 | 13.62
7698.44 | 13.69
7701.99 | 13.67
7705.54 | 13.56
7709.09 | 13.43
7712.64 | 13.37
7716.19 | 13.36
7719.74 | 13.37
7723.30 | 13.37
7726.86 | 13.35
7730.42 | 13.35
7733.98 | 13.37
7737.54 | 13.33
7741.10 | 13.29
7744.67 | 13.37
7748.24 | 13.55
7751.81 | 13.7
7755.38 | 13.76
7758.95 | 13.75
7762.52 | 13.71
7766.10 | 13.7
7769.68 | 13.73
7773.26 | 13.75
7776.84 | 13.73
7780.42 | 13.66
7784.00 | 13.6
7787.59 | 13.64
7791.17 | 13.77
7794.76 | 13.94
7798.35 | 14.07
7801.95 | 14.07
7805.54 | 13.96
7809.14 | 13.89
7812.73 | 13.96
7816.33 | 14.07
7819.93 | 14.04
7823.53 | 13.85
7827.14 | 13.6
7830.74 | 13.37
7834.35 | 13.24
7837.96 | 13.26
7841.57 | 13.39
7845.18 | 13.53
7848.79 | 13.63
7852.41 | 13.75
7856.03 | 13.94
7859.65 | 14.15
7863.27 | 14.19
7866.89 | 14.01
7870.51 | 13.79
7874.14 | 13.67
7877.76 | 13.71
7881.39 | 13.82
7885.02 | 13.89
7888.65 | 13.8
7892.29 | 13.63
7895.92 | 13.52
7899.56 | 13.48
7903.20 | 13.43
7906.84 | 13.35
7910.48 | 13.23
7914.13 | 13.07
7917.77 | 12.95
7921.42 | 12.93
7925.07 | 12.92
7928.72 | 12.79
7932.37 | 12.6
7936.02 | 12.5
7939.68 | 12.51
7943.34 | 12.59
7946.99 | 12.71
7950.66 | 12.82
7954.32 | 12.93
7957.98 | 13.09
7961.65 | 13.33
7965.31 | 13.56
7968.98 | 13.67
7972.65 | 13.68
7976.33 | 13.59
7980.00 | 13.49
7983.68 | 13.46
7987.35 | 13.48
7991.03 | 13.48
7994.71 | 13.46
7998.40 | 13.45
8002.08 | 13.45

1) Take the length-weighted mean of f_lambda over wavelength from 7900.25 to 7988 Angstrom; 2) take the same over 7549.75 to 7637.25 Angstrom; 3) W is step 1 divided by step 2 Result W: 0.90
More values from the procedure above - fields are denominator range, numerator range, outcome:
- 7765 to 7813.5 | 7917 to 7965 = 0.93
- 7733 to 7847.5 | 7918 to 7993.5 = 0.96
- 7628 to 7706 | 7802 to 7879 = 1.01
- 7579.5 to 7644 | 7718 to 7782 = 0.95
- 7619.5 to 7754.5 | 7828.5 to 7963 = 0.98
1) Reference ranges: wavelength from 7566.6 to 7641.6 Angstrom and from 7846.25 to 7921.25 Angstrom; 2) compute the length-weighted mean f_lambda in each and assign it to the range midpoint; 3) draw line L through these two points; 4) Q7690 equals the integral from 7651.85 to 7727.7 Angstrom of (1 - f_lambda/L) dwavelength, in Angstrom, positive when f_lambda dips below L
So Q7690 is 4.1 Angstrom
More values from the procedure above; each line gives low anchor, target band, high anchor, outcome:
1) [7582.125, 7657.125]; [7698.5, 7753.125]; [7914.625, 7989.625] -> 1.6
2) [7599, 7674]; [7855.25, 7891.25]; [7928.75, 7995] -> -1.4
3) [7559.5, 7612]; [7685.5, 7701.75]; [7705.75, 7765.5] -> 0.3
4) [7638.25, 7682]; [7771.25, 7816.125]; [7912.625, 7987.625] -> -1.7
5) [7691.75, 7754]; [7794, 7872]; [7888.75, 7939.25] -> -3.2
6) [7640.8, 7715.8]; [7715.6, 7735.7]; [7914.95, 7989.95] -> 0.1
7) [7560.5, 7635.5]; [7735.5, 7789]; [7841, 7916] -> 1.5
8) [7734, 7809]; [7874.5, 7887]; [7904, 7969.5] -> -0.5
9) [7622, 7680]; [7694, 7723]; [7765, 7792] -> 0.5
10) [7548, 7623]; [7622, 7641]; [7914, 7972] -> 0.3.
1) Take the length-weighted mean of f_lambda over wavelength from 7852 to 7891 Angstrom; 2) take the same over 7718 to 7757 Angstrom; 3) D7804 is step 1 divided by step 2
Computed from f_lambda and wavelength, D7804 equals 1.03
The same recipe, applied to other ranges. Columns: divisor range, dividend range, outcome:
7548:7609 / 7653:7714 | 0.91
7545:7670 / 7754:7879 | 0.96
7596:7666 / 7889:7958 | 0.93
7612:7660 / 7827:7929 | 0.97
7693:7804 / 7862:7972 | 0.98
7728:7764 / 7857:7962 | 0.98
